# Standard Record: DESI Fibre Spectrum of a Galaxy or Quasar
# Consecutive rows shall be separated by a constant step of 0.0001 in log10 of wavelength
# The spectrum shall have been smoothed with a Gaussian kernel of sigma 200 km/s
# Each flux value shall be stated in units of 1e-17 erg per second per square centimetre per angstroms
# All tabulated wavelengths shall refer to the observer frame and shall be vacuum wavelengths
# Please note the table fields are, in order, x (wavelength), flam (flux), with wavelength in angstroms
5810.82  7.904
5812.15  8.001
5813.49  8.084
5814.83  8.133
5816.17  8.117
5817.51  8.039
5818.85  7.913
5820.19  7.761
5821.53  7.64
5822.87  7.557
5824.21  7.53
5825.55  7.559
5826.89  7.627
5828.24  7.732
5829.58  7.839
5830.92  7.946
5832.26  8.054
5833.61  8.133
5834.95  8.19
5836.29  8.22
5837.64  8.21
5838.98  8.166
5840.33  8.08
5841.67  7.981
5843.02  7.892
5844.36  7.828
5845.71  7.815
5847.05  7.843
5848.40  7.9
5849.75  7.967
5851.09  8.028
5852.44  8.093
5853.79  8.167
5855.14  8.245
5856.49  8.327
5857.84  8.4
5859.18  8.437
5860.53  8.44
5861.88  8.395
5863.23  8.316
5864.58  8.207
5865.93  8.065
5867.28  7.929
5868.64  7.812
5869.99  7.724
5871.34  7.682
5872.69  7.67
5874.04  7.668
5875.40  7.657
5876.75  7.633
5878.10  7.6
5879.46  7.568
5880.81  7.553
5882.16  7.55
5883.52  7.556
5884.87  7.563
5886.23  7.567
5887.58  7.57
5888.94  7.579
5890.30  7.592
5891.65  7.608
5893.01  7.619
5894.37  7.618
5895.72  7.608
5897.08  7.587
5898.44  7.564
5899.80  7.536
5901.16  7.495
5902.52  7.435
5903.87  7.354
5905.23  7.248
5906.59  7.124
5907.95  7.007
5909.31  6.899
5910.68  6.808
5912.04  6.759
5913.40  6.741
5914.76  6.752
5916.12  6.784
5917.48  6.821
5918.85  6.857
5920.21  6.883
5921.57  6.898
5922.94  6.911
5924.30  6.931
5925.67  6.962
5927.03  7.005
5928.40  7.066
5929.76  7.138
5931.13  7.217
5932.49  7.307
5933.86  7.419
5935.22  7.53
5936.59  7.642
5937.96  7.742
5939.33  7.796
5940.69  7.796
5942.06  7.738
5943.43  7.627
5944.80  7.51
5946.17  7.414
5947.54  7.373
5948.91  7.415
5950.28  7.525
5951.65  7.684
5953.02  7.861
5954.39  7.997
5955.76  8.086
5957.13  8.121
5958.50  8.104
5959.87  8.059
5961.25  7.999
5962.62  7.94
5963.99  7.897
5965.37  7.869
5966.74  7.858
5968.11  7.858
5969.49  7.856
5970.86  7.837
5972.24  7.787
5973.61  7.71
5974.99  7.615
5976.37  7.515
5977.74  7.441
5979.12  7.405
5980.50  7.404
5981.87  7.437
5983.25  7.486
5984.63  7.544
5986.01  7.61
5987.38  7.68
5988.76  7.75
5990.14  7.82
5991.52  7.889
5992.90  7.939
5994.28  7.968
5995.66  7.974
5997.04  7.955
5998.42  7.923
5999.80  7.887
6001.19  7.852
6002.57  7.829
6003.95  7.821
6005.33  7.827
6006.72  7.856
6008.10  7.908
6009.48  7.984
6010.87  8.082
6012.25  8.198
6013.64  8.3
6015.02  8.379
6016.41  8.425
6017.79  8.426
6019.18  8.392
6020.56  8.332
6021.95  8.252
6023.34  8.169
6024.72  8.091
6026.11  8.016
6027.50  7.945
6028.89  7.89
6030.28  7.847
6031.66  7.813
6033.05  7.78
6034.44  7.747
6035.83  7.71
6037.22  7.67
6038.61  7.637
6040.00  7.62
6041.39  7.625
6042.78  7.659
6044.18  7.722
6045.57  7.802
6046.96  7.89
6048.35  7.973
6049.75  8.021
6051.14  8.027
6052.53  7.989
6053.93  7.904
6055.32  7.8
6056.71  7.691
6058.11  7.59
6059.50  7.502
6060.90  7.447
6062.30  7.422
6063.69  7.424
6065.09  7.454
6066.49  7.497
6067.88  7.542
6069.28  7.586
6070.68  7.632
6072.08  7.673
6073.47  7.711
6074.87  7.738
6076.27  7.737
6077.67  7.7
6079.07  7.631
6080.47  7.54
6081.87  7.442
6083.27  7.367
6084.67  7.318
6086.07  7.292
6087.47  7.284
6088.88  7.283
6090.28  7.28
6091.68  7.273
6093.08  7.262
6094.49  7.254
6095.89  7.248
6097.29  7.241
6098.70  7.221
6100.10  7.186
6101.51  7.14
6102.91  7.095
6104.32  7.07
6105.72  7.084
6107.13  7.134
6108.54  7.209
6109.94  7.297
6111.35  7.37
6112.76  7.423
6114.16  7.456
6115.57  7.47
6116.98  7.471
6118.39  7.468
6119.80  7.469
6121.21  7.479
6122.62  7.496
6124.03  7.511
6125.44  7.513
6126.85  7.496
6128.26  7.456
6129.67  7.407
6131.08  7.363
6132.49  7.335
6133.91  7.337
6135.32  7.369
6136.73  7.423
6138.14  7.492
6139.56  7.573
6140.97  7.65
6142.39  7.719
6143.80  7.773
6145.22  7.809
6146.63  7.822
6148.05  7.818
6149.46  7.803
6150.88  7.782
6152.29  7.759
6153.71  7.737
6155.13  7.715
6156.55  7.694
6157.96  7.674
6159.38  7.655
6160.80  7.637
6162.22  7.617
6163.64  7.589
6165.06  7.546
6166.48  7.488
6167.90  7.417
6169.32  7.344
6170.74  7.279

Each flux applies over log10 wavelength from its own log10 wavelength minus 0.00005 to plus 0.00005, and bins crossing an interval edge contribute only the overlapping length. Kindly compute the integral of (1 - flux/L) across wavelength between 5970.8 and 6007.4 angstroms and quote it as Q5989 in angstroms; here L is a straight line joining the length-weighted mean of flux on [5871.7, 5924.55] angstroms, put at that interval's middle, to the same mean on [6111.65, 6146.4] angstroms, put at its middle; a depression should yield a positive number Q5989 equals -1.69 angstroms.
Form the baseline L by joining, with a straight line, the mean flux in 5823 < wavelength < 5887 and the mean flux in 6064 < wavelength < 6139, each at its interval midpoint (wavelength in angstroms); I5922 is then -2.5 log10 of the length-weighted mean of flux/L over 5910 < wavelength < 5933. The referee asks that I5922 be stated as 0.13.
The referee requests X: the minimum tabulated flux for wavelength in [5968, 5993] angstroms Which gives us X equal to 7.404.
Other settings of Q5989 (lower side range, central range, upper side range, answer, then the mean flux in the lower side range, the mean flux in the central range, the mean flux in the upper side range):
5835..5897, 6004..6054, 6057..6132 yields -2.79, 7.89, 7.97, 7.41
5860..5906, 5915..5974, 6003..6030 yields 2.70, 7.69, 7.53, 8.11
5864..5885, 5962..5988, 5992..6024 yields 1.02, 7.72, 7.67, 8.07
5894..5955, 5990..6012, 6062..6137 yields -1.72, 7.3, 7.91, 7.4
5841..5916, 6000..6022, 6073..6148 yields -1.69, 7.68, 8.11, 7.42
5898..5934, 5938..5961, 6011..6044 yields -1.31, 7.06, 7.76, 7.99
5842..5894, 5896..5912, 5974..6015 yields 1.19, 7.87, 7.26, 7.8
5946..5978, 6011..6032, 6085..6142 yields -1.51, 7.8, 8.17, 7.35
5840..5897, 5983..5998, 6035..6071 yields -0.10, 7.86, 7.8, 7.69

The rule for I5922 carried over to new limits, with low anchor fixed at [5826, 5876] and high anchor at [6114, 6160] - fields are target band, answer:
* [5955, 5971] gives -0.016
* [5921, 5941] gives 0.087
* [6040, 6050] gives -0.009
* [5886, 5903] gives 0.053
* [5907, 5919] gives 0.161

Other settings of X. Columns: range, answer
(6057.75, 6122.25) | 7.07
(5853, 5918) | 6.741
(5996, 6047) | 7.62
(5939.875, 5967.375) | 7.373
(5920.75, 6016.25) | 6.898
